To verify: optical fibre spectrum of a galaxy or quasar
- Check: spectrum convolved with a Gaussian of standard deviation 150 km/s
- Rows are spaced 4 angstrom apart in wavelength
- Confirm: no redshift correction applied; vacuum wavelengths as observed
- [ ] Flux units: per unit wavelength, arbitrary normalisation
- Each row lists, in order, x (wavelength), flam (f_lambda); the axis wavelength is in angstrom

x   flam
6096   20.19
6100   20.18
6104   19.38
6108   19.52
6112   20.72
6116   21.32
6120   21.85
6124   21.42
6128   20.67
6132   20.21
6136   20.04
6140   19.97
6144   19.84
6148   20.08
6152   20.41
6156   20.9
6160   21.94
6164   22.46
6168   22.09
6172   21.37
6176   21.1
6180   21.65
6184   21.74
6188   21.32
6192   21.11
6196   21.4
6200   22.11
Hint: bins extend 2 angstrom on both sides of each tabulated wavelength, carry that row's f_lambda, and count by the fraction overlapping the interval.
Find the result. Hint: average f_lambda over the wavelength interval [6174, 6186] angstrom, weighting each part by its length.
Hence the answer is 21.5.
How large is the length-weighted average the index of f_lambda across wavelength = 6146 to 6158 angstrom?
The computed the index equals 20.5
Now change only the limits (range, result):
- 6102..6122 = 20.6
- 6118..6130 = 21.3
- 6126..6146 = 20.1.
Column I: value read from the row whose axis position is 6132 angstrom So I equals 20.21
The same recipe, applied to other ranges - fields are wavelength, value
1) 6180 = 21.65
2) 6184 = 21.74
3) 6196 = 21.4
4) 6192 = 21.11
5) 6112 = 20.72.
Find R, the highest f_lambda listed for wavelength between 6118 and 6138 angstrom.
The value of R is 21.85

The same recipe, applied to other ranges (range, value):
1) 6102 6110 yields 19.52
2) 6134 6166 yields 22.46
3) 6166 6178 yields 22.09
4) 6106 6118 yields 21.32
